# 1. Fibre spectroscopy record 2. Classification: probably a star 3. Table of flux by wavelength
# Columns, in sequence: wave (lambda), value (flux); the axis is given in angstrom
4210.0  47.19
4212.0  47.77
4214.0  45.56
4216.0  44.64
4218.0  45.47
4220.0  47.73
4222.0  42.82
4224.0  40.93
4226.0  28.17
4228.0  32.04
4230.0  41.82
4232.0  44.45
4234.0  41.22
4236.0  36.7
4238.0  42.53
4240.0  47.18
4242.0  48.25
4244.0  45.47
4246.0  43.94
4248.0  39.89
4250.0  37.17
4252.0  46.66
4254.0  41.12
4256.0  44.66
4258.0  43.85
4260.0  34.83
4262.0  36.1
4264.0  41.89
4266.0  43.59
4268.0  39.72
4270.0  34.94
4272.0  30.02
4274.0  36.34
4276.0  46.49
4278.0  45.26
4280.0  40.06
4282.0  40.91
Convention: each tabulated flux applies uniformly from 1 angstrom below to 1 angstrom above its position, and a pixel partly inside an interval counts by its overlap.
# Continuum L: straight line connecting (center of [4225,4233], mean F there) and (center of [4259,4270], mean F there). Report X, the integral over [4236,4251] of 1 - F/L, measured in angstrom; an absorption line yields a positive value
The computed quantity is -2.2 angstrom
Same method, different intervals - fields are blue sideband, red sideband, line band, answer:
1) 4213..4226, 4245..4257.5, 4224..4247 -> 0.91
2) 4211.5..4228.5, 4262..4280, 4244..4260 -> -0.70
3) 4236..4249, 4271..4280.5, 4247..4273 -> 1.32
